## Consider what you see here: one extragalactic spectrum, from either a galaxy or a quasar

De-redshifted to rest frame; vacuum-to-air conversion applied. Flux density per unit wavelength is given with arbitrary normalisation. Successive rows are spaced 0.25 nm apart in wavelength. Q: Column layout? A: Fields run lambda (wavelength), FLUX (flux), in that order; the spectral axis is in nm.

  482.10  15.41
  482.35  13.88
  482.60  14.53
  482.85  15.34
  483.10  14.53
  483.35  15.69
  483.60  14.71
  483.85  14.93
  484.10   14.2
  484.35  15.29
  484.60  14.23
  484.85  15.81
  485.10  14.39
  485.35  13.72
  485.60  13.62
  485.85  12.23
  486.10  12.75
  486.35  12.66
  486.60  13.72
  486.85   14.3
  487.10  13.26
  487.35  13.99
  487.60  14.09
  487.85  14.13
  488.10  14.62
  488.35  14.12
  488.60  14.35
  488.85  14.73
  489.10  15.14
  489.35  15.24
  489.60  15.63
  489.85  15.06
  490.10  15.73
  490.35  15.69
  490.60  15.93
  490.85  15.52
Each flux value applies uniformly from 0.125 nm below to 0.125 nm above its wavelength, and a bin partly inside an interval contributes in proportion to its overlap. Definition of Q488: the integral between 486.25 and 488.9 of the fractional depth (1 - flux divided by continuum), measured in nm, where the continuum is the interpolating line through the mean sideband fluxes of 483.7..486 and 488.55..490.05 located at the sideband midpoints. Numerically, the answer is 0.14 nm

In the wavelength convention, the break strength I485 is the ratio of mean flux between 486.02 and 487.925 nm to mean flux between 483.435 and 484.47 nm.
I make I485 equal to 0.92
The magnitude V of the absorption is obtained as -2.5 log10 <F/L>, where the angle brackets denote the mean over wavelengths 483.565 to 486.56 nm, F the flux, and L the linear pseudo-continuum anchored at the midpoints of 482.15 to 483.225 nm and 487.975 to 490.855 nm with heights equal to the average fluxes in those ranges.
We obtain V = 0.059 mag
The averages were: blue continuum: 14.6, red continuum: 15.1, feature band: 14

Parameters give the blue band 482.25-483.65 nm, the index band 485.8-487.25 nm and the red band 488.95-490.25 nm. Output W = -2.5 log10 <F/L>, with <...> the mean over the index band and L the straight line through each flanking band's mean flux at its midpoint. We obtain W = 0.145 mag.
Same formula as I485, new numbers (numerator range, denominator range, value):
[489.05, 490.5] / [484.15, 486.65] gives 1.11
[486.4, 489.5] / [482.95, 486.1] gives 0.99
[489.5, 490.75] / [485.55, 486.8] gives 1.20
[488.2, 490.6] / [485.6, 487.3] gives 1.14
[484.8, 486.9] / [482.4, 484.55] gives 0.92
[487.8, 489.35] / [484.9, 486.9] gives 1.08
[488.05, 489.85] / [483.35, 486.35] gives 1.05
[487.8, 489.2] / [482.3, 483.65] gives 0.98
